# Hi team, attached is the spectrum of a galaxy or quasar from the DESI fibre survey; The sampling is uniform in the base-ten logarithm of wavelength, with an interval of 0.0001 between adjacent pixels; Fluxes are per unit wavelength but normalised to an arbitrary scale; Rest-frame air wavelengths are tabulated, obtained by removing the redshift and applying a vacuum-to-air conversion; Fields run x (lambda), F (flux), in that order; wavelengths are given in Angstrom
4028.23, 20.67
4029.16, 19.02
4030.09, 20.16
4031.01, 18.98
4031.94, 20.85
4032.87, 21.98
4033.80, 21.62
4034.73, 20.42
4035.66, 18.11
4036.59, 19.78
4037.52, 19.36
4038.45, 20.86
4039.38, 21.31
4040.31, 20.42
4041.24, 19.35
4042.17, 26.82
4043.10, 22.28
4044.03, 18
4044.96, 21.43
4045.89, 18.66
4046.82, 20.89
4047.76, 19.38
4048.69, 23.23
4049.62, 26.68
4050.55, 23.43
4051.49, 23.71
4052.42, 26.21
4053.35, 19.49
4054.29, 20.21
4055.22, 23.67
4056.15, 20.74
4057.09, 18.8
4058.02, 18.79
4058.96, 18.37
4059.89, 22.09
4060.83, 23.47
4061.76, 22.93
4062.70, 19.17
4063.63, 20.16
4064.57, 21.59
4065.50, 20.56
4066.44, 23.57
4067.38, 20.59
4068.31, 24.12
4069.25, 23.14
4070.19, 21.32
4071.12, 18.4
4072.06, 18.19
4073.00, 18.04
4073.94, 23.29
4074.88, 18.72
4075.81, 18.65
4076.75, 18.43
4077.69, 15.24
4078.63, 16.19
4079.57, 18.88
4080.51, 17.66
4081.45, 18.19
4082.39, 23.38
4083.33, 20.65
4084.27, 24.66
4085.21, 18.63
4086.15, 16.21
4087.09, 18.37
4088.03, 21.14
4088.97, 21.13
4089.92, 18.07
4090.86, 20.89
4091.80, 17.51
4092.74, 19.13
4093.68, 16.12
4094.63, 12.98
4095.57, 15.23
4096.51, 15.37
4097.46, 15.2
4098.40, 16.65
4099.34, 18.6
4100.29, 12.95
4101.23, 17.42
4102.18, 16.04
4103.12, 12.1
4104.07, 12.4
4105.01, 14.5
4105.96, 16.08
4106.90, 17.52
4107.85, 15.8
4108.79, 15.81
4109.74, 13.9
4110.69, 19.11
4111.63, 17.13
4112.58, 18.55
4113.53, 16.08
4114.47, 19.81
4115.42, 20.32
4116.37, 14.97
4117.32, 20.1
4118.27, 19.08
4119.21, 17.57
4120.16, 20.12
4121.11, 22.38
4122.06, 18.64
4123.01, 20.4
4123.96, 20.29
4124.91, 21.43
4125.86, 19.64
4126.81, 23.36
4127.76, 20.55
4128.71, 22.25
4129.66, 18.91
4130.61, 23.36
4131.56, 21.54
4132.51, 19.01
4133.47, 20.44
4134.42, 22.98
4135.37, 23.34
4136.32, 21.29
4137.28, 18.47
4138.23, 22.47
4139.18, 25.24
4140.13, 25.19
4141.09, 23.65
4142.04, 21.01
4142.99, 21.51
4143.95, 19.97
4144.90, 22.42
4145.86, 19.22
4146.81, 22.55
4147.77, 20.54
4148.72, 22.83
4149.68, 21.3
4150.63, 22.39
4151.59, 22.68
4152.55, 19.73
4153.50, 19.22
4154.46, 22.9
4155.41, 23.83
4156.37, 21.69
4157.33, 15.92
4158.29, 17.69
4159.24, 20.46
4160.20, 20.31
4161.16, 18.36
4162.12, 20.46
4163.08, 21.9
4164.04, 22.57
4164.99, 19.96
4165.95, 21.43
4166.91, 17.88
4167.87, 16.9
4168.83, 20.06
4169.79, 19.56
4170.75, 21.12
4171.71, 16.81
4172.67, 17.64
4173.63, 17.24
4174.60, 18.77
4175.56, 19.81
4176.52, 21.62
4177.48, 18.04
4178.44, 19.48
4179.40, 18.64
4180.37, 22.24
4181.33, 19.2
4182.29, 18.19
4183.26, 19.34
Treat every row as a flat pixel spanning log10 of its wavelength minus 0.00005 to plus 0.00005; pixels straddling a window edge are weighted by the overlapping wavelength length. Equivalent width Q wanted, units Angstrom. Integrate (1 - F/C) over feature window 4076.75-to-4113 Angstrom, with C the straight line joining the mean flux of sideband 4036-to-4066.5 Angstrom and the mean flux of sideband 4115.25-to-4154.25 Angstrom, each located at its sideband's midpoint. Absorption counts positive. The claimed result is 6.7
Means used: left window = 21.3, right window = 21.1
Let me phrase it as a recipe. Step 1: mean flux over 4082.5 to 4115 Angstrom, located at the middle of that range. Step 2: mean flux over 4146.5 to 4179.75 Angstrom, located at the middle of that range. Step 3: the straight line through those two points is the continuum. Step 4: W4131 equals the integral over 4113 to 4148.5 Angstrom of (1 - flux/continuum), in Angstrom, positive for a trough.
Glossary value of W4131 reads -4.2 Angstrom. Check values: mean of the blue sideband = 17.2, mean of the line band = 20.8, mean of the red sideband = 20.1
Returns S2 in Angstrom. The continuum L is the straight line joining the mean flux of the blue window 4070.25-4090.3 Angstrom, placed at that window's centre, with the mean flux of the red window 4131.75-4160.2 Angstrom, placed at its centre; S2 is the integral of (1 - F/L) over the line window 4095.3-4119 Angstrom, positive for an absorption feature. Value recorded 4.3 Angstrom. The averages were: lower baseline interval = 19.2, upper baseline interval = 21.4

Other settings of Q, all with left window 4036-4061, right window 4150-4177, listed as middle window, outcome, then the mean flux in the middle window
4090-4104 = 3.15 Angstrom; 16.1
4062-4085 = 1.01 Angstrom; 20.1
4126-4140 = -0.94 Angstrom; 21.7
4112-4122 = 0.81 Angstrom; 18.9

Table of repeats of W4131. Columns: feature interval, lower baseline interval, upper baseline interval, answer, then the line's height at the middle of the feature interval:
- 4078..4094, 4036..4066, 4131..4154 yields 1.65 Angstrom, 21.4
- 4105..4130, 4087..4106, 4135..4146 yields 0.59 Angstrom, 19.2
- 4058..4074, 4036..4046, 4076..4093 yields -0.93 Angstrom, 19.8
